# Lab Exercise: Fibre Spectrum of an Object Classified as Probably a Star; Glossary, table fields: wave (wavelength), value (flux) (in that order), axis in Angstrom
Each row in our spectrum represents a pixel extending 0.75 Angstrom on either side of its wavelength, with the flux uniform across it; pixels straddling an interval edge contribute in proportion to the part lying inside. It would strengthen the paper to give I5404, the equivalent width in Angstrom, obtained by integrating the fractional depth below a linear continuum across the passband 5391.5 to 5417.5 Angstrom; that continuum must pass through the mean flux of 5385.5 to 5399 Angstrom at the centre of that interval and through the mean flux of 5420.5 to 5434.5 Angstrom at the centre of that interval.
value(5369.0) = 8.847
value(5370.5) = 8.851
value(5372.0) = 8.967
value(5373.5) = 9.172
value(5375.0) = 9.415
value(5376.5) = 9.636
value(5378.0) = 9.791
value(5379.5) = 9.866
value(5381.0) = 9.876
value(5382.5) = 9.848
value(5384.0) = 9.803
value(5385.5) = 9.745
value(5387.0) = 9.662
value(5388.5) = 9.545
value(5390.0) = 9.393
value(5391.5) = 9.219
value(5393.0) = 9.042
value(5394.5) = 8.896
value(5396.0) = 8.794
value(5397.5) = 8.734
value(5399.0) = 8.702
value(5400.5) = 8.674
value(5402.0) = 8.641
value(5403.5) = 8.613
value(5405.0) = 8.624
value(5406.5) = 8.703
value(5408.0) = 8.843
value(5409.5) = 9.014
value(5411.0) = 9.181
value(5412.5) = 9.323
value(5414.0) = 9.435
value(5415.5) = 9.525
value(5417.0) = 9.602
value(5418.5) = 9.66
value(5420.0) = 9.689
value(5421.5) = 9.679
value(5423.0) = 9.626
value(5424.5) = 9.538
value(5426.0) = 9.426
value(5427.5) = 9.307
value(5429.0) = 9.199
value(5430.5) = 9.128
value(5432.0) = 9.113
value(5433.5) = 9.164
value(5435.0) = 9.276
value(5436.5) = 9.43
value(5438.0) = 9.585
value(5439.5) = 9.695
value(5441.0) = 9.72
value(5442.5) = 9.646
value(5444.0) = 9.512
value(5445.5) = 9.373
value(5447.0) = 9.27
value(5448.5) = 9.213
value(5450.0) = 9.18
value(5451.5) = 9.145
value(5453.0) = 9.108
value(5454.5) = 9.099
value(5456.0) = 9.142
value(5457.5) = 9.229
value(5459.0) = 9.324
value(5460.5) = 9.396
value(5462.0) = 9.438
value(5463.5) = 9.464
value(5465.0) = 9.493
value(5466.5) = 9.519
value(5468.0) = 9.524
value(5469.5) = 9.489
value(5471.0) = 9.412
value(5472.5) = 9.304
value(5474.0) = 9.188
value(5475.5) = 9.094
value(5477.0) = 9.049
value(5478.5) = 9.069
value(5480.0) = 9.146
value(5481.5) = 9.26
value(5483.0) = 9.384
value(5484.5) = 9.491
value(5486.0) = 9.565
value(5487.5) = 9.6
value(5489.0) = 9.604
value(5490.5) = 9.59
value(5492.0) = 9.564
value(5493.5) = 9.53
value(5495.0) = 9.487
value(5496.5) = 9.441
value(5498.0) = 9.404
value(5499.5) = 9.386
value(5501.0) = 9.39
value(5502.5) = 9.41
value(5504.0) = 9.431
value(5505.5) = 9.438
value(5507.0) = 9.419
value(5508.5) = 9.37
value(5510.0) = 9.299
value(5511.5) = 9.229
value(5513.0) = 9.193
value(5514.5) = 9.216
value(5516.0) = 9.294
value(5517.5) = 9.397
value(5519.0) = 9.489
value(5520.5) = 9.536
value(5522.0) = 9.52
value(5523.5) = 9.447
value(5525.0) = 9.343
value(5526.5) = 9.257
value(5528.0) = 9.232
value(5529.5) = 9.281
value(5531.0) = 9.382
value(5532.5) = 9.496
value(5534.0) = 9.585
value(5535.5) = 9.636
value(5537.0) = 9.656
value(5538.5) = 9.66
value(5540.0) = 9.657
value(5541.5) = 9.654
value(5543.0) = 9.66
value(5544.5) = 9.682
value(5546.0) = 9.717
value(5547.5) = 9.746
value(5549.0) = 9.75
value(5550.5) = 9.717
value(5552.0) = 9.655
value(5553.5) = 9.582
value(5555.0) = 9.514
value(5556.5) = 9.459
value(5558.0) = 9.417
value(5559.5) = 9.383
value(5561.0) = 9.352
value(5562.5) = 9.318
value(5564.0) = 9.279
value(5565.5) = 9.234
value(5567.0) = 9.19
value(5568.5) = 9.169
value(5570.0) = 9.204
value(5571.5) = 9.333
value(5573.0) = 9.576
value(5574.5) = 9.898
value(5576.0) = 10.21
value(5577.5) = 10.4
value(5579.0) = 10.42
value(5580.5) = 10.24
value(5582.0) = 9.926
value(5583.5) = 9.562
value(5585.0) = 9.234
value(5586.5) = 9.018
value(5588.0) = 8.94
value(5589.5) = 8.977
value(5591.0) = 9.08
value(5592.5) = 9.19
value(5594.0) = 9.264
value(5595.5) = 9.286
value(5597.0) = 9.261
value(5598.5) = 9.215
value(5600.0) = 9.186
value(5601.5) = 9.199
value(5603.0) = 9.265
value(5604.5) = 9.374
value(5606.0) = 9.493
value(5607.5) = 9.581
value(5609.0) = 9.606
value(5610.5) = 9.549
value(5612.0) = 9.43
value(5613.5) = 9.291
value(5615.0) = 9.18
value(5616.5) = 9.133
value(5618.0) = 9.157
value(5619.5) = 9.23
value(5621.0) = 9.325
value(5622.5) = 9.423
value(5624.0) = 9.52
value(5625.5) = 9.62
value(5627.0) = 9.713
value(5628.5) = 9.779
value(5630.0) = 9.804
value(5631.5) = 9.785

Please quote 0.8 Angstrom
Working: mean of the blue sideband 9.17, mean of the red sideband 9.36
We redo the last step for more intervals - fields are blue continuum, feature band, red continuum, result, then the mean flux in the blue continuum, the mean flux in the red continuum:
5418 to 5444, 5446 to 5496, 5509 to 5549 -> 0.7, 9.46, 9.48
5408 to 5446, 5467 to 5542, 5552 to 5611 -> 0.2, 9.42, 9.45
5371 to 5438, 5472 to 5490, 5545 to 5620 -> 0.1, 9.29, 9.45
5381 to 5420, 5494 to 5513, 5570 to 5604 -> -0.1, 9.19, 9.48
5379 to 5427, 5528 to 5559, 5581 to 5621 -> -1.0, 9.28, 9.3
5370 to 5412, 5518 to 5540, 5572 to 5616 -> -0.2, 9.19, 9.47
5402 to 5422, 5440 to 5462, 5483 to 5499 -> 0.1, 9.19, 9.52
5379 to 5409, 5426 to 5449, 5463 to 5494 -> -0.2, 9.15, 9.4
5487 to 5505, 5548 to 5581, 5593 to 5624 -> -0.7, 9.48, 9.33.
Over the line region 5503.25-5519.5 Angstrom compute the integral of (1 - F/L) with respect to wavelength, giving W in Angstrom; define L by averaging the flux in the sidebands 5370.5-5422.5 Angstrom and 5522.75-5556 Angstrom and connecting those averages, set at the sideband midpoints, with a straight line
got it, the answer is 0.3 Angstrom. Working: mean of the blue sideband 9.27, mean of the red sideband 9.56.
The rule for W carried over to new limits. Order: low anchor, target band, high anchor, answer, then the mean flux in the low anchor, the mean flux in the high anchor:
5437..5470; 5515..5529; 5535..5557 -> 0.3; 9.39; 9.65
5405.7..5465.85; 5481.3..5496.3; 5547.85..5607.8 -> -0.2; 9.35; 9.46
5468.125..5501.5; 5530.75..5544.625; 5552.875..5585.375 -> -0.1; 9.39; 9.59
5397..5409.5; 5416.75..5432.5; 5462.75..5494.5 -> -1.0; 8.71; 9.4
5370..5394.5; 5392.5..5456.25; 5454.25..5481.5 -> 1.2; 9.48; 9.3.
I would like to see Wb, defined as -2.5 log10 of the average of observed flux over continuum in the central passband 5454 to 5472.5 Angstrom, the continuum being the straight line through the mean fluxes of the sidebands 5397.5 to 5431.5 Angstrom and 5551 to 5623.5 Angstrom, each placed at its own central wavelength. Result -0.02 mag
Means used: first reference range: 9.18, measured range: 9.38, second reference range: 9.42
